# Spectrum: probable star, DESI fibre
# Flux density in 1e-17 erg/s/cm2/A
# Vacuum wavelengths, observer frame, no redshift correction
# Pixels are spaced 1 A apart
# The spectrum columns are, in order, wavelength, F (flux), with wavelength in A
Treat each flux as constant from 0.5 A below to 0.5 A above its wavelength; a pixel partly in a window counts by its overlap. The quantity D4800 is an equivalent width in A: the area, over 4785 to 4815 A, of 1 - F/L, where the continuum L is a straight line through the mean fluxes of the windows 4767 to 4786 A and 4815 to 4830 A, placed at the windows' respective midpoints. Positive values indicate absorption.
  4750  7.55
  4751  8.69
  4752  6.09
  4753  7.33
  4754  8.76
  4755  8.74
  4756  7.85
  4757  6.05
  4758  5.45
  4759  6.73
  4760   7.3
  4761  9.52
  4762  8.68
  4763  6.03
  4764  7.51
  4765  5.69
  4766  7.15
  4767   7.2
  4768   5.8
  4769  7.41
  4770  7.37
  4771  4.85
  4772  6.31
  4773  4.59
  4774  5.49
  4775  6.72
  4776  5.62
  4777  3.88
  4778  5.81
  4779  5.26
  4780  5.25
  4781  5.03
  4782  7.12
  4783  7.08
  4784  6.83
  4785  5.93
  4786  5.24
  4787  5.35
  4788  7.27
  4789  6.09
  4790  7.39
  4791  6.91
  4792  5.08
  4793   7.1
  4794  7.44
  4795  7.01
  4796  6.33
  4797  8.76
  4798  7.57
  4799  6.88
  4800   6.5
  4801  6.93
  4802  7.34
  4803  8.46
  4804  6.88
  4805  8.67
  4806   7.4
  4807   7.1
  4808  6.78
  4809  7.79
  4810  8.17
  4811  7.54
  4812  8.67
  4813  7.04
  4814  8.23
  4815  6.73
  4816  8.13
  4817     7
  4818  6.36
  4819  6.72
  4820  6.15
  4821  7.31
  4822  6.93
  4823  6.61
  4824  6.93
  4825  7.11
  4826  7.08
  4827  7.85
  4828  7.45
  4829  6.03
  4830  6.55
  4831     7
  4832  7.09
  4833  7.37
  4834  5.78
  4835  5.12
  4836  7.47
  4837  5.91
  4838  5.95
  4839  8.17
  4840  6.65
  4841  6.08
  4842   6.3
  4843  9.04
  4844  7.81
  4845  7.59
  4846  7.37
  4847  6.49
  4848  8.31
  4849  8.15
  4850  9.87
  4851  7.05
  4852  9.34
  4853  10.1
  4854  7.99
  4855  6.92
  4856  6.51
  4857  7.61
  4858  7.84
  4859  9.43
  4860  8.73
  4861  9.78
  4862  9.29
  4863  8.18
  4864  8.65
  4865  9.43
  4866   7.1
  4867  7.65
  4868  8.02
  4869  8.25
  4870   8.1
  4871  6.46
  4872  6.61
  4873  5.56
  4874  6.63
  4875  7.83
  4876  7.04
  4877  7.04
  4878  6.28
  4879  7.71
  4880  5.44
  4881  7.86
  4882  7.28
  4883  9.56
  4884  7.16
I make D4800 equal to -3.2 A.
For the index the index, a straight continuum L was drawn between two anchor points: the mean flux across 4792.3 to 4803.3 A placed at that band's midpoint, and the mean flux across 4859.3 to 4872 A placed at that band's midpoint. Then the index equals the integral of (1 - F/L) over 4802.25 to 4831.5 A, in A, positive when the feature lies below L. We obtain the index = 1.0 A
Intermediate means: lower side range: 7.24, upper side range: 8.25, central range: 7.27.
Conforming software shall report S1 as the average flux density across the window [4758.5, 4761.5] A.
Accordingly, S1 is 7.85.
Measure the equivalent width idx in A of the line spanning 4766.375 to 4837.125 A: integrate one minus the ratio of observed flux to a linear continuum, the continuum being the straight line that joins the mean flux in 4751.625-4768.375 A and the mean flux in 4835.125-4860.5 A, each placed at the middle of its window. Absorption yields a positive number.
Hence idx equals 6.49 A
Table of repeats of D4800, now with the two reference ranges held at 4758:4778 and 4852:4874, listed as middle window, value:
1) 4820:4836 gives 1.35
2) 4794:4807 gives -0.71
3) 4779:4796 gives 1.11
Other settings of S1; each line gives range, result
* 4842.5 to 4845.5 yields 8.15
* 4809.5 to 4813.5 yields 7.86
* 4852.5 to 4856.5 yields 7.88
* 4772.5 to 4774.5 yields 5.04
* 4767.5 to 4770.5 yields 6.86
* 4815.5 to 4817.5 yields 7.57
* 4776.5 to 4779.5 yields 4.98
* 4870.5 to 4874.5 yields 6.31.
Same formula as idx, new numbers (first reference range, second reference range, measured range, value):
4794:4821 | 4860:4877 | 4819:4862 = 1.0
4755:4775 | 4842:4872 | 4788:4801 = 0.4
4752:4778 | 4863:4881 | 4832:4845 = 0.5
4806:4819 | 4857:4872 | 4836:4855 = 0.8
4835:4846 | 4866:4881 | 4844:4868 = -4.0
